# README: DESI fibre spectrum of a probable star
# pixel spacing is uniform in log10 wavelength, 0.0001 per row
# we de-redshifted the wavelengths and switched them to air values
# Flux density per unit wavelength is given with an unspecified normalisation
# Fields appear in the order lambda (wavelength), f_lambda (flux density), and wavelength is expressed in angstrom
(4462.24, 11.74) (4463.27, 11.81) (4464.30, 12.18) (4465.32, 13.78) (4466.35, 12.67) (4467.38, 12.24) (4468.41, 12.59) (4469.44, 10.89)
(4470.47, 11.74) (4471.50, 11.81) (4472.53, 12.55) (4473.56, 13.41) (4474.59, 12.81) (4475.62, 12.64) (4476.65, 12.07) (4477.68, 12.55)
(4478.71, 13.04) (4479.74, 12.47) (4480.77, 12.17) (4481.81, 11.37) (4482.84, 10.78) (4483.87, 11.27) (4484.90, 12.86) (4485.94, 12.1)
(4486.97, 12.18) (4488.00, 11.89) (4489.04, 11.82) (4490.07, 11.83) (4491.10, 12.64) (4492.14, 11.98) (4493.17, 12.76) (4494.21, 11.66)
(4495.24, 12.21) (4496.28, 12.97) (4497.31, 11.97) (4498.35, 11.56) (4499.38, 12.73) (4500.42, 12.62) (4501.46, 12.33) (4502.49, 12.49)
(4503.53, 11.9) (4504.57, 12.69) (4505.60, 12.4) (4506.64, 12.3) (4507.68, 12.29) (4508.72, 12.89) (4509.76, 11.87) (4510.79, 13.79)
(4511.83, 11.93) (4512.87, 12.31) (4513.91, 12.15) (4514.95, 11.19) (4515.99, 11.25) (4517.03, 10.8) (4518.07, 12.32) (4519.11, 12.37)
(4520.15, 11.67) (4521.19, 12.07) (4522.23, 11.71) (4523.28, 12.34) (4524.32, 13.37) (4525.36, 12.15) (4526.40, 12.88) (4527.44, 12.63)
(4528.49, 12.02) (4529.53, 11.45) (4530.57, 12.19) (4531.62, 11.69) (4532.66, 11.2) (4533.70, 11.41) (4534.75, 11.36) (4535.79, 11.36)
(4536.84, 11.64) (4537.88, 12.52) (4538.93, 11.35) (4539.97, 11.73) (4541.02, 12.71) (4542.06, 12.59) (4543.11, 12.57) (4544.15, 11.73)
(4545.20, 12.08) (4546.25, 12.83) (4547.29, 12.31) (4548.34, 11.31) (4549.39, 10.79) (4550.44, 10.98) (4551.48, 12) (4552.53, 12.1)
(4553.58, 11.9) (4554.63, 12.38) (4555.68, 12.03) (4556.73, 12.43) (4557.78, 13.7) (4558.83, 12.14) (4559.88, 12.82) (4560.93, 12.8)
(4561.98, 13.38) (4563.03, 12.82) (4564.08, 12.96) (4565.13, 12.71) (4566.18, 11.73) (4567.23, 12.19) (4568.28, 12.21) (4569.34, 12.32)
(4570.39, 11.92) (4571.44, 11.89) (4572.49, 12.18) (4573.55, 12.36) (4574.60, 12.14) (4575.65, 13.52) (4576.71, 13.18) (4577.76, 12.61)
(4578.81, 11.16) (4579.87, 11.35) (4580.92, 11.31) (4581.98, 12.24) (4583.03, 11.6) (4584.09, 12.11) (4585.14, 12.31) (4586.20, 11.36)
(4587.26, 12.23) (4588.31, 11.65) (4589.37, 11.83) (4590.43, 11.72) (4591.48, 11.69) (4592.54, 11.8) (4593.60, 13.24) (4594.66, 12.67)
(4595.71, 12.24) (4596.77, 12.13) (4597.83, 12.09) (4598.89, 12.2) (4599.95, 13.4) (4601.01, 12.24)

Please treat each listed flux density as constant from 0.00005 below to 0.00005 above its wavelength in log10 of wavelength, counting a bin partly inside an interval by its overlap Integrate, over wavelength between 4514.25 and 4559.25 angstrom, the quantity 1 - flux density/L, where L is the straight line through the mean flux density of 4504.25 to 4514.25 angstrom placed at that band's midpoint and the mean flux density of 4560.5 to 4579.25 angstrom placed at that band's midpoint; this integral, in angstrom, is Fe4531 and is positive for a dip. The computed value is 1.7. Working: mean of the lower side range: 12.5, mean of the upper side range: 12.5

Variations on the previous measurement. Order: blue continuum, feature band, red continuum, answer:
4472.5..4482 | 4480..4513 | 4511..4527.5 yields 0.3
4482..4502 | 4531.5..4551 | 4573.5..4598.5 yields 0.5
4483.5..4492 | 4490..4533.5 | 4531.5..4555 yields -0.7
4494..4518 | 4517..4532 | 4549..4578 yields 0.1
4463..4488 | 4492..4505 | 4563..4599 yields -0.1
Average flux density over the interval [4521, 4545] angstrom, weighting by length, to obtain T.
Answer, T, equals 12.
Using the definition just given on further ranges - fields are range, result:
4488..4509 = 12.3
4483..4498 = 12.1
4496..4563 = 12.1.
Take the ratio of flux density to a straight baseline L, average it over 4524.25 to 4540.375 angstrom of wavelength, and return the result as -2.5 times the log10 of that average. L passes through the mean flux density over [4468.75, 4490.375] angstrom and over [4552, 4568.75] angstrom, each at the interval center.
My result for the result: 0.04 mag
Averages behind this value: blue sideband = 12.1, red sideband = 12.5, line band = 11.9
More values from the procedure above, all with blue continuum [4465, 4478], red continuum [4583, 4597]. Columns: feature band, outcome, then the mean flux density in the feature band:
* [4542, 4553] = 0.02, 11.9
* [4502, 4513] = -0.01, 12.4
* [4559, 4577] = -0.04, 12.5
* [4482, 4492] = 0.04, 11.9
